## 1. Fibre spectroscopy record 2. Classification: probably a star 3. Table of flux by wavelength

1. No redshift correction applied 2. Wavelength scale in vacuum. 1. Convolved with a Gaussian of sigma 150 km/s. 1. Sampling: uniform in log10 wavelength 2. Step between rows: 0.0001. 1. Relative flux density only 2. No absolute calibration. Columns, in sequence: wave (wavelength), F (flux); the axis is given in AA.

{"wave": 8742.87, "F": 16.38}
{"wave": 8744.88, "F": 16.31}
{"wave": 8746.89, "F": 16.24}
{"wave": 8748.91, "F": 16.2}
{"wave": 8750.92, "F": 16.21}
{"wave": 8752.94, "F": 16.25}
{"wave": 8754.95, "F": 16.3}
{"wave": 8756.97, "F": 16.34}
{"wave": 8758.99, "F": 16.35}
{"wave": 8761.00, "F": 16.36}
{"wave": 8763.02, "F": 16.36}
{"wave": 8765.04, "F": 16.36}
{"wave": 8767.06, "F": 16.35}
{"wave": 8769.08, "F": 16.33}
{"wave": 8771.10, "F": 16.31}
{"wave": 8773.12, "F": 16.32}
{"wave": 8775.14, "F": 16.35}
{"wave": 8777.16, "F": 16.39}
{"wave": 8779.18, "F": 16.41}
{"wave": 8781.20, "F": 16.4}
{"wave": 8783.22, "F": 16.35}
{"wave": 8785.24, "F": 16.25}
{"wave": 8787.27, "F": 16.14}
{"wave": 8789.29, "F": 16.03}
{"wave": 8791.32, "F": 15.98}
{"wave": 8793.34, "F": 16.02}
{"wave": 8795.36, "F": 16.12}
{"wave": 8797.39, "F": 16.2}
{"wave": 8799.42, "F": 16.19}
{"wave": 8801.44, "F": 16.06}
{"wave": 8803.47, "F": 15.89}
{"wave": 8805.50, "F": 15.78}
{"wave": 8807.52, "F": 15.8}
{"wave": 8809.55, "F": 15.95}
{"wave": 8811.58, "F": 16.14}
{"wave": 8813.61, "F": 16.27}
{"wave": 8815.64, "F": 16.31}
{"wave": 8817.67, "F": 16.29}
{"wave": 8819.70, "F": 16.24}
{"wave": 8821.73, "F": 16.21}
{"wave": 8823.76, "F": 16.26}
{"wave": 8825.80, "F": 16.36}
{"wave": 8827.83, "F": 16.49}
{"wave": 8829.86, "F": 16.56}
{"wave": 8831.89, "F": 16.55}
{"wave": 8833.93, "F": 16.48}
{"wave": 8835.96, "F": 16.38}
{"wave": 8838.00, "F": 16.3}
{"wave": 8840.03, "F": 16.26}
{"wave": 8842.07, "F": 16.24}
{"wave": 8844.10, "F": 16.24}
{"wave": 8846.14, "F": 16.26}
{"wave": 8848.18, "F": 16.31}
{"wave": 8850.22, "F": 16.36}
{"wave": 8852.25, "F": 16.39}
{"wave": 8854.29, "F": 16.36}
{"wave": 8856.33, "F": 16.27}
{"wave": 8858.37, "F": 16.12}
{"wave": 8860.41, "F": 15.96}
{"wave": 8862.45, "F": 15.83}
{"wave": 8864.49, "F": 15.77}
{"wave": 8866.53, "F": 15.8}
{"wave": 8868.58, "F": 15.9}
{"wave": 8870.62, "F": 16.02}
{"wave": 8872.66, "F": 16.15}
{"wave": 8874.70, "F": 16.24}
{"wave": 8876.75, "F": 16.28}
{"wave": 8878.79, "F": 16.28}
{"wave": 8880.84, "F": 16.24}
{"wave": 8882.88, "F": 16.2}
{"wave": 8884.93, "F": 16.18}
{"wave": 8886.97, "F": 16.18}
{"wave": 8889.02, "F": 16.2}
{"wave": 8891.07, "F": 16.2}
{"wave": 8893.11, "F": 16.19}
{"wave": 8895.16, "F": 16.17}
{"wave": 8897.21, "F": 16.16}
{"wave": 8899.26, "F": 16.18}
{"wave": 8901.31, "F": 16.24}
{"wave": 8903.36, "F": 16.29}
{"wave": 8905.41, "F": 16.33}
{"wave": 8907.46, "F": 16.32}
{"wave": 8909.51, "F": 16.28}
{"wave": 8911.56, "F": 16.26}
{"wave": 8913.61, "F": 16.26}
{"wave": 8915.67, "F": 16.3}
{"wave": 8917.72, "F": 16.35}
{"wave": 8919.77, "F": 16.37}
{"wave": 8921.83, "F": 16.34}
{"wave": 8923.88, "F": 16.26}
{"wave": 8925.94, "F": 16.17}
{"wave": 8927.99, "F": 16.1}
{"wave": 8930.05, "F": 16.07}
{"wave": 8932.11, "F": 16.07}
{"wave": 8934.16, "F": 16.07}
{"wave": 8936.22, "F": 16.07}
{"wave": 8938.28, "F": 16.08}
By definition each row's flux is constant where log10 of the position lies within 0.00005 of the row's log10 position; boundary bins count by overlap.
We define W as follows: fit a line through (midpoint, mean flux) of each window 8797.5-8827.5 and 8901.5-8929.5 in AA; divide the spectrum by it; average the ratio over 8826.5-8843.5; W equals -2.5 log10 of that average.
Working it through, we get -0.02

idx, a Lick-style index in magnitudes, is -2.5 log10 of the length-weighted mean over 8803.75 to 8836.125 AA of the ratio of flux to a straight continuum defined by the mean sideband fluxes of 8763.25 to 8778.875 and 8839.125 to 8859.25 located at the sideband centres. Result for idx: 0.00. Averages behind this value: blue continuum 16.3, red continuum 16.3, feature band 16.2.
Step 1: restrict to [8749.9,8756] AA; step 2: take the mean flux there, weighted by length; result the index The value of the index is 16.3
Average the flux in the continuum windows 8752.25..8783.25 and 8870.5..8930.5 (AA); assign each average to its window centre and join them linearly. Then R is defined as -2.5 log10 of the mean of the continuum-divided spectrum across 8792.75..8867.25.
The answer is 0.007 mag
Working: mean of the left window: 16.3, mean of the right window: 16.2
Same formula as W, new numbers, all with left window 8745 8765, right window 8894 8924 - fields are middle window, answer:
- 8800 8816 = 0.02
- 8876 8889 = 0.00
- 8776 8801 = 0.01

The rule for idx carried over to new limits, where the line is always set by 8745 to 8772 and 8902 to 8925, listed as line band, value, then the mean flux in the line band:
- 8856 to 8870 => 0.03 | 15.9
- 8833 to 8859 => 0.00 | 16.3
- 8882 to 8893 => 0.01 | 16.2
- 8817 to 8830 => 0.00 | 16.3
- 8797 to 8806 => 0.02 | 16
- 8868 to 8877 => 0.01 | 16.1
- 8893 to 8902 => 0.01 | 16.2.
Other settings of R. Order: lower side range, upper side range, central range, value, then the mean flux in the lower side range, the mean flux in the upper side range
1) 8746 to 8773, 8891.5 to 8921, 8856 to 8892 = 0.012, 16.3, 16.3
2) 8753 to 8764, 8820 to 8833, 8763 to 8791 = 0.004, 16.3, 16.4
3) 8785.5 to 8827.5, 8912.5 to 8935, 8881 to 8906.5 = -0.002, 16.1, 16.2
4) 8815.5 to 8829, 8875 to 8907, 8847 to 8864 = 0.005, 16.3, 16.2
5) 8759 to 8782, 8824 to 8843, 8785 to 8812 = 0.023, 16.4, 16.4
